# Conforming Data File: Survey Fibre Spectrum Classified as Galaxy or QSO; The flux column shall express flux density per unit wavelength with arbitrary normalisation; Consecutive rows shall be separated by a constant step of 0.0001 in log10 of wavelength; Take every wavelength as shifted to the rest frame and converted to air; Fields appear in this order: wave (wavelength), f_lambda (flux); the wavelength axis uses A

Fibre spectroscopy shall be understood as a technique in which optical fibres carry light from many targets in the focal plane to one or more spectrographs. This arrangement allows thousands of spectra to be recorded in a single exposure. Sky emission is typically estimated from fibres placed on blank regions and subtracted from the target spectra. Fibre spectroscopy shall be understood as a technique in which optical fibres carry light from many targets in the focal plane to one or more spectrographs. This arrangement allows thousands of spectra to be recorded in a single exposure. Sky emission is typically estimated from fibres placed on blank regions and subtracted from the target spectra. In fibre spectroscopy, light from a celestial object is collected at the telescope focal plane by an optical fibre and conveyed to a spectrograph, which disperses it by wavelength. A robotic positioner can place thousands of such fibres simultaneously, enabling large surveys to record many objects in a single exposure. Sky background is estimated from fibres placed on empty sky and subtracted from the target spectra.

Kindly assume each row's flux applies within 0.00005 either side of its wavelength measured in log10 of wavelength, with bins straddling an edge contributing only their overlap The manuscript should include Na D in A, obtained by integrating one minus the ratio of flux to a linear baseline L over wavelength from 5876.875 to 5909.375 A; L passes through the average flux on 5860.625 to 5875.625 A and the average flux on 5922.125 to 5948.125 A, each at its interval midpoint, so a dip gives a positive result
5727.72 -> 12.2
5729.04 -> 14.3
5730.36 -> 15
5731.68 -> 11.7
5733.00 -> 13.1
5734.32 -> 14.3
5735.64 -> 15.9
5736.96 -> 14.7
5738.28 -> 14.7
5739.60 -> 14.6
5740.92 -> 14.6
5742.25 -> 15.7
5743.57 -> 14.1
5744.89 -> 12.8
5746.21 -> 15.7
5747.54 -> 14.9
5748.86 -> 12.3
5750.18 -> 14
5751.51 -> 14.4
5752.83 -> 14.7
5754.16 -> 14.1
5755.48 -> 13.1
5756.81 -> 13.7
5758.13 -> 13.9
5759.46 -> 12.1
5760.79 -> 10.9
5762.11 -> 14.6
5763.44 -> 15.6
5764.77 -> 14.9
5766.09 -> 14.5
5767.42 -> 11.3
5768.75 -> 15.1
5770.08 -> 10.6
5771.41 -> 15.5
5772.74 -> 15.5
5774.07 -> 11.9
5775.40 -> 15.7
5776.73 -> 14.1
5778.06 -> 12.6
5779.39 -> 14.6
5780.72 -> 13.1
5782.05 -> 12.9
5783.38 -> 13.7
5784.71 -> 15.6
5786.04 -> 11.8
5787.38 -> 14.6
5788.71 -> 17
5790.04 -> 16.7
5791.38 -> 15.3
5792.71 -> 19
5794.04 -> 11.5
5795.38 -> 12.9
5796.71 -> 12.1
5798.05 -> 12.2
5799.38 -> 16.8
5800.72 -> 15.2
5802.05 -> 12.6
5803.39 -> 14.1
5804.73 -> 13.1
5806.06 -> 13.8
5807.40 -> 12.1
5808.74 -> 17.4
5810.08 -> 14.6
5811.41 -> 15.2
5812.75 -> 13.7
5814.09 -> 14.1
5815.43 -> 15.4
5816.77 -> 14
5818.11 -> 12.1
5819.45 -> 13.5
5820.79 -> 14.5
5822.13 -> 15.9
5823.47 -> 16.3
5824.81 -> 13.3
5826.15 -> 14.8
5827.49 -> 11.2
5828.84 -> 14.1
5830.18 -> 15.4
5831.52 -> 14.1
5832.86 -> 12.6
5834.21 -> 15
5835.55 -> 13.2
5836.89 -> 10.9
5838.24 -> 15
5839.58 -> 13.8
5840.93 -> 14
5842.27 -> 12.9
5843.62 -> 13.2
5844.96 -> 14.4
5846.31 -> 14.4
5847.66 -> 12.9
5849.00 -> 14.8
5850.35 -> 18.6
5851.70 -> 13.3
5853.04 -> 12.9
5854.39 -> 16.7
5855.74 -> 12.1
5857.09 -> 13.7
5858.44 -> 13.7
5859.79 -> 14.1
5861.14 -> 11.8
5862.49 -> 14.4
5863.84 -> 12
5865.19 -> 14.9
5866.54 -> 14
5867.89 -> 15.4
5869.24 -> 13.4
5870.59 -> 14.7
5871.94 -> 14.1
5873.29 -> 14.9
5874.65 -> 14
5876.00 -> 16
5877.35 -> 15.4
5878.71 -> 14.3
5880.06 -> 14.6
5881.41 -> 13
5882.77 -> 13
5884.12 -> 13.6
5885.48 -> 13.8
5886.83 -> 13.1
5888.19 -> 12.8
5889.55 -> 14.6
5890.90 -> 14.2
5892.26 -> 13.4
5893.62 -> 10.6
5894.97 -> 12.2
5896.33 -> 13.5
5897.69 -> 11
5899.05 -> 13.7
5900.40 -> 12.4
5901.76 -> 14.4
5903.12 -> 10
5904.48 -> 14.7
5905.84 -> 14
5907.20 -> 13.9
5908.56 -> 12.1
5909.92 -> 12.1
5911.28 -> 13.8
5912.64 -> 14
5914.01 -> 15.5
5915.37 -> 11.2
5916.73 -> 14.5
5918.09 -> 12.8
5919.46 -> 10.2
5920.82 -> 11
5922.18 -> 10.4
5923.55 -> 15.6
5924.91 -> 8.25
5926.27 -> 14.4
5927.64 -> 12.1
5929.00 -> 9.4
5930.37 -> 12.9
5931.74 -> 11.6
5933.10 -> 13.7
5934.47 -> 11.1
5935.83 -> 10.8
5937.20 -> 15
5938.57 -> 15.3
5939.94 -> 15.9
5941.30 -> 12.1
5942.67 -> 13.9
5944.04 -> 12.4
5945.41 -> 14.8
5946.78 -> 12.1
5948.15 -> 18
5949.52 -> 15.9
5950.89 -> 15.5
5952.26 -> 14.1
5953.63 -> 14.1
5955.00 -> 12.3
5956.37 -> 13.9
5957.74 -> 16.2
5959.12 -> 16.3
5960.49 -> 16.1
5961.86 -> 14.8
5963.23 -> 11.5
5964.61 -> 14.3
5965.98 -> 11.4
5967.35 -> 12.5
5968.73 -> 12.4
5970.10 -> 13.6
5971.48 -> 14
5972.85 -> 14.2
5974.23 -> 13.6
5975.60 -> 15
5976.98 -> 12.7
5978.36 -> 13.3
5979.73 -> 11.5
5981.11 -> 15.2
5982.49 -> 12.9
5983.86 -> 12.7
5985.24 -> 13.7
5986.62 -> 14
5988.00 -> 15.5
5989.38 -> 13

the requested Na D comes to 0.9 A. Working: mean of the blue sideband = 14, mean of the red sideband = 12.9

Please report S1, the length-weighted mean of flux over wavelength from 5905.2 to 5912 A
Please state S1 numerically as 13.2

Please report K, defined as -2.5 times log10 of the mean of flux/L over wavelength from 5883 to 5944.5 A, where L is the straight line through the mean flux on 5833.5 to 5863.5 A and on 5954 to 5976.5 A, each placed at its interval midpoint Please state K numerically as 0.08 mag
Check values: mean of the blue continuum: 13.9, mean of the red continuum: 13.9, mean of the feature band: 12.8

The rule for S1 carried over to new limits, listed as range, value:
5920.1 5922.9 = 10.8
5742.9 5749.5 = 14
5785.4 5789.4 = 14.5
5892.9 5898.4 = 11.8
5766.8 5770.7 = 12.4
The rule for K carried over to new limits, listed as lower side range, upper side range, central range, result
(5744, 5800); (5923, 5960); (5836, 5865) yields 0.00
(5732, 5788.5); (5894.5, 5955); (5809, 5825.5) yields -0.06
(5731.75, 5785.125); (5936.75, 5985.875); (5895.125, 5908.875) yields 0.08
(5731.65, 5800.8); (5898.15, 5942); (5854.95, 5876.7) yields -0.06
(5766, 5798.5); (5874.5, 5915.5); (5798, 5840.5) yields -0.02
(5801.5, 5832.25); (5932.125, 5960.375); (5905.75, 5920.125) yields 0.09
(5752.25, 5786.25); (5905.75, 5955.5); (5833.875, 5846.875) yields -0.01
